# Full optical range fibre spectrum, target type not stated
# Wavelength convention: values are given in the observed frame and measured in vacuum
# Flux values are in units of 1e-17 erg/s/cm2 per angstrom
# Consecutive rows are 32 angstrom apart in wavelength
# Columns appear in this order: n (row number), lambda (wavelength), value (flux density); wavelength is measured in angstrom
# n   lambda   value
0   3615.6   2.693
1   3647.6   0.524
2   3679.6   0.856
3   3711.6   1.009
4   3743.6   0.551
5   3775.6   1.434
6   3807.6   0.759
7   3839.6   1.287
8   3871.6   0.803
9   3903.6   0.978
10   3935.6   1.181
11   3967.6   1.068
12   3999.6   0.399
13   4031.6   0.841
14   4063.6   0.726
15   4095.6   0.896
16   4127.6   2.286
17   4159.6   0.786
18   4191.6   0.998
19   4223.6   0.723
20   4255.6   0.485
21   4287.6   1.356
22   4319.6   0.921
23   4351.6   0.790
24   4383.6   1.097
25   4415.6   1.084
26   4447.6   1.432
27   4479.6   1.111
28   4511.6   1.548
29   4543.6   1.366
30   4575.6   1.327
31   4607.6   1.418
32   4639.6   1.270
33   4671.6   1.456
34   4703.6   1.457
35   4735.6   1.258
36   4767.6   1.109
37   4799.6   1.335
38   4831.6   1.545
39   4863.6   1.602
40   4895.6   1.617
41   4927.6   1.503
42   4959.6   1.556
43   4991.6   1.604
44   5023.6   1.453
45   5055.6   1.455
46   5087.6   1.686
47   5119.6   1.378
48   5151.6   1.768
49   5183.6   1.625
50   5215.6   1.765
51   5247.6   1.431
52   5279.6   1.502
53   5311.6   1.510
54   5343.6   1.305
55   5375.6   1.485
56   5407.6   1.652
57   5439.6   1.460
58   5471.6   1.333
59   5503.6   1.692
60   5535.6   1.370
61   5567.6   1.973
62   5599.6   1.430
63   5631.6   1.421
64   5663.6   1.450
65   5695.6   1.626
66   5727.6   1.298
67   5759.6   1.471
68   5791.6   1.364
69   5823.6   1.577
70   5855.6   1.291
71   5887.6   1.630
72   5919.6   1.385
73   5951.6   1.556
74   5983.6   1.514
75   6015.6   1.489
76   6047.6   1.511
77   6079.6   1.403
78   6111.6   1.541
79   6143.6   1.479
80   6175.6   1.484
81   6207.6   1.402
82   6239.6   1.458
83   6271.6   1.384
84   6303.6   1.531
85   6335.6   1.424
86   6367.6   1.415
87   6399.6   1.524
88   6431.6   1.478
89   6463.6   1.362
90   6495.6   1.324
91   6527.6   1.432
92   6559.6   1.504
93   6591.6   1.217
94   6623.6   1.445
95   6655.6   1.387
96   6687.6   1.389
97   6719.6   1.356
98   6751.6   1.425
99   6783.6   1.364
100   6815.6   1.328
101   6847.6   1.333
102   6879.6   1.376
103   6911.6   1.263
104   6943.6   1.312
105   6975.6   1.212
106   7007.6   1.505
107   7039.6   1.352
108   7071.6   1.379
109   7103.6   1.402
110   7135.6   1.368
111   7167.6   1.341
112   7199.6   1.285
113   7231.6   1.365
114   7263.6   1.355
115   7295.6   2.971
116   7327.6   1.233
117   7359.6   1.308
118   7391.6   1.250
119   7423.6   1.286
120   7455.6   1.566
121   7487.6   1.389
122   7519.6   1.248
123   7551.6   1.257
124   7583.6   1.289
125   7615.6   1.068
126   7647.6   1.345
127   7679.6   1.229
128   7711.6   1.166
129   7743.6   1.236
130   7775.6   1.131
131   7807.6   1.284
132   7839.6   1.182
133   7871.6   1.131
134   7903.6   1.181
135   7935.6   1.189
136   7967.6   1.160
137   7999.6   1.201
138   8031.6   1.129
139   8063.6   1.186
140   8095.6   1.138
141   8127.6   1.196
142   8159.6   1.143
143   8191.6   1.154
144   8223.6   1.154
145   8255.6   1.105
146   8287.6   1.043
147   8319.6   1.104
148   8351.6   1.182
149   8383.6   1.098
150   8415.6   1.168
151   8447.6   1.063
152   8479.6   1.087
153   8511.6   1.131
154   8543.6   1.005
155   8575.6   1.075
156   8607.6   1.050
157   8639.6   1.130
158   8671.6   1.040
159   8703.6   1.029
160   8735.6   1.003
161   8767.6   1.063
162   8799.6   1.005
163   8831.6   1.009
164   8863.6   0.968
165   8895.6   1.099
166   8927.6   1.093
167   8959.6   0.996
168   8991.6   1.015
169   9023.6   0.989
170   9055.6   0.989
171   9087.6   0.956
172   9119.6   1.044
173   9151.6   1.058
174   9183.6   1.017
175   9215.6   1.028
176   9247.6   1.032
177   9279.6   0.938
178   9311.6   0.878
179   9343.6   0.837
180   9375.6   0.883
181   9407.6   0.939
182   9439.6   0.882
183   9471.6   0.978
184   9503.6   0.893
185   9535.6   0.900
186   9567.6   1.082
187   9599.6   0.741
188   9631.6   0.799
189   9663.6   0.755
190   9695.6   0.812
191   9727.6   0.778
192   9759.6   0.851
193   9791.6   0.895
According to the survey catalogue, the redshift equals 0.11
